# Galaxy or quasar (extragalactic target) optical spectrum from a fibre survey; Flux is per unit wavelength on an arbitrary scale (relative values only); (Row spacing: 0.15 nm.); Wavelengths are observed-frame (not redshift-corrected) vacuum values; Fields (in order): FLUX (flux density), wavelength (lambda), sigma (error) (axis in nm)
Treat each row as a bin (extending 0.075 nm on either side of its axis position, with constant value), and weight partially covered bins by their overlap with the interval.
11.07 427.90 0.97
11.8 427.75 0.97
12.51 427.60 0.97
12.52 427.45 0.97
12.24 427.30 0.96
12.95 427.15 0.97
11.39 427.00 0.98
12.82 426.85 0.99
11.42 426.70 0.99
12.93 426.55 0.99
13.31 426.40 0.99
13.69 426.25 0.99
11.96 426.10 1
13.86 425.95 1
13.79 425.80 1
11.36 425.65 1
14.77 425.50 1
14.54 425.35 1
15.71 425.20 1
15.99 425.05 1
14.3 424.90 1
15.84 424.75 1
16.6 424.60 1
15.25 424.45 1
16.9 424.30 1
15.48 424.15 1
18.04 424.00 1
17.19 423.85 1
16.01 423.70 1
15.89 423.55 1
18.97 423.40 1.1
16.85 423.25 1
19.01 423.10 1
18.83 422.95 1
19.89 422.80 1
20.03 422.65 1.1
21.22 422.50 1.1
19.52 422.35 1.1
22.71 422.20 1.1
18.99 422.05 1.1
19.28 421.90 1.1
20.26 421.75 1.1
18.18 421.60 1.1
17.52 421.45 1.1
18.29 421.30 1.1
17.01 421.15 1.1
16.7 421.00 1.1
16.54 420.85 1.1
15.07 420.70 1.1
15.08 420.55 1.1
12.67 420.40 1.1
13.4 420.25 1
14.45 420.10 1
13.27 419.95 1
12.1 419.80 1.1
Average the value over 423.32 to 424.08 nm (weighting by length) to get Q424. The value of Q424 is 17.2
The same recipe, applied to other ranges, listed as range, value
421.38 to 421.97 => 18.8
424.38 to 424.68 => 15.9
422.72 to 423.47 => 18.7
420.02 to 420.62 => 13.9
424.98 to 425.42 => 15.4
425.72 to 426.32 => 13.3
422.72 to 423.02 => 19.4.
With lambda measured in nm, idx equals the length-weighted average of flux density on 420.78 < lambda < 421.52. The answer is 17.2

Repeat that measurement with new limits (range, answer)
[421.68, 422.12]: 19.5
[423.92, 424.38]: 16.8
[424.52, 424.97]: 15.6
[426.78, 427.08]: 12.1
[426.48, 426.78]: 12.2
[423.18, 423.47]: 17.9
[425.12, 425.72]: 14.1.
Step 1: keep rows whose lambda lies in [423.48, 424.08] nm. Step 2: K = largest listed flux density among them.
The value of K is 18.04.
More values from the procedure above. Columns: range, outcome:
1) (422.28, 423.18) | 21.22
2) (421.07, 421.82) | 20.26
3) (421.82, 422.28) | 22.71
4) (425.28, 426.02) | 14.77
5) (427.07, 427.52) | 12.95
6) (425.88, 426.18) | 13.86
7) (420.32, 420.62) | 15.08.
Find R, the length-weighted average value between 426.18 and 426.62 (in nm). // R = 13.3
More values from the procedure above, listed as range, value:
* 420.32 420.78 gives 14.3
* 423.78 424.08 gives 17.6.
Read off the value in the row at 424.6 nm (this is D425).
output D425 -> 16.6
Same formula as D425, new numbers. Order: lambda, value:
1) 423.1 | 19.01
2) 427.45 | 12.52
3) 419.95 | 13.27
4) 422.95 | 18.83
